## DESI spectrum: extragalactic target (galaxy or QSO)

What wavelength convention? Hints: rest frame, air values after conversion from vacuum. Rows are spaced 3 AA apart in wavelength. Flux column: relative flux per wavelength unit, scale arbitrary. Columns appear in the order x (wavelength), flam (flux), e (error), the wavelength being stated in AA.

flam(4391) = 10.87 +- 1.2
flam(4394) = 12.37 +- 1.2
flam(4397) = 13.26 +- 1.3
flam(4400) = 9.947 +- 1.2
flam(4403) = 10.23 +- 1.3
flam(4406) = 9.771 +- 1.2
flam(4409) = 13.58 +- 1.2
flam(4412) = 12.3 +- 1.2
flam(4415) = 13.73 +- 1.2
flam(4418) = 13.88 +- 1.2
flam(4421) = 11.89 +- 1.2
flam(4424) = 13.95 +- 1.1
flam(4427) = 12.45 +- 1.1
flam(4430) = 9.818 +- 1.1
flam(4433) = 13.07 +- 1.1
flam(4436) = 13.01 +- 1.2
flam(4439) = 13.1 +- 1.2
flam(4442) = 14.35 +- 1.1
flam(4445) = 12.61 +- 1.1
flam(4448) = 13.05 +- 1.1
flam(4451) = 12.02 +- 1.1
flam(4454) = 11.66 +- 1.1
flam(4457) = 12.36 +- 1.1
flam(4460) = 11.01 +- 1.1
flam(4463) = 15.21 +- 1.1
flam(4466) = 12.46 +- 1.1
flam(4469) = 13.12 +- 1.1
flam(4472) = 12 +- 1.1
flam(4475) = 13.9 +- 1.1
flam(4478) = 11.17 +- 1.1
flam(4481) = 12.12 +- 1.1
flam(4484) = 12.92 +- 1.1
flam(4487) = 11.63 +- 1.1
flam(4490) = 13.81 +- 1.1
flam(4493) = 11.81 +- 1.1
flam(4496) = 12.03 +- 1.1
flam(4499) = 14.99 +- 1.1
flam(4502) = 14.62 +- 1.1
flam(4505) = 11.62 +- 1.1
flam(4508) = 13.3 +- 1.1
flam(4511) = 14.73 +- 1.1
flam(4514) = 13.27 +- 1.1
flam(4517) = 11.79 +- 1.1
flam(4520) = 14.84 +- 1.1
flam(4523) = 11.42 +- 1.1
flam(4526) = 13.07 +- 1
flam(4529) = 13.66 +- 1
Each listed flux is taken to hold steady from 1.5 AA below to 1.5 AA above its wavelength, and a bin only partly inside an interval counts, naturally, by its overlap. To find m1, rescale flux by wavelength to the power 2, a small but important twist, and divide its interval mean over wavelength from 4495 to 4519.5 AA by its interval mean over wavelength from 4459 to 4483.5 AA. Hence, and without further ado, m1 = 1.07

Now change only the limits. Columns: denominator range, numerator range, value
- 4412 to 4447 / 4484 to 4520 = 1.05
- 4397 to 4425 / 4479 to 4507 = 1.09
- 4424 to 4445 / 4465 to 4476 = 1.03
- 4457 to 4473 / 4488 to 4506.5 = 1.04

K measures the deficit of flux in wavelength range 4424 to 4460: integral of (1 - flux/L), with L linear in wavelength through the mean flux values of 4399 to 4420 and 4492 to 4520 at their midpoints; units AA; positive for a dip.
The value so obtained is -0.3 AA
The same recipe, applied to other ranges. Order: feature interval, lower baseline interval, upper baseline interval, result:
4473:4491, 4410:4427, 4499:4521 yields 1.1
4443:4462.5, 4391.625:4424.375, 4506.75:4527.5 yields 0.4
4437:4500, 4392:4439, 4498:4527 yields 0.6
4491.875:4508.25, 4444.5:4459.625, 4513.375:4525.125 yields -0.6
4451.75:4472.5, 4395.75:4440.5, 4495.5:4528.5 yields 0.3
